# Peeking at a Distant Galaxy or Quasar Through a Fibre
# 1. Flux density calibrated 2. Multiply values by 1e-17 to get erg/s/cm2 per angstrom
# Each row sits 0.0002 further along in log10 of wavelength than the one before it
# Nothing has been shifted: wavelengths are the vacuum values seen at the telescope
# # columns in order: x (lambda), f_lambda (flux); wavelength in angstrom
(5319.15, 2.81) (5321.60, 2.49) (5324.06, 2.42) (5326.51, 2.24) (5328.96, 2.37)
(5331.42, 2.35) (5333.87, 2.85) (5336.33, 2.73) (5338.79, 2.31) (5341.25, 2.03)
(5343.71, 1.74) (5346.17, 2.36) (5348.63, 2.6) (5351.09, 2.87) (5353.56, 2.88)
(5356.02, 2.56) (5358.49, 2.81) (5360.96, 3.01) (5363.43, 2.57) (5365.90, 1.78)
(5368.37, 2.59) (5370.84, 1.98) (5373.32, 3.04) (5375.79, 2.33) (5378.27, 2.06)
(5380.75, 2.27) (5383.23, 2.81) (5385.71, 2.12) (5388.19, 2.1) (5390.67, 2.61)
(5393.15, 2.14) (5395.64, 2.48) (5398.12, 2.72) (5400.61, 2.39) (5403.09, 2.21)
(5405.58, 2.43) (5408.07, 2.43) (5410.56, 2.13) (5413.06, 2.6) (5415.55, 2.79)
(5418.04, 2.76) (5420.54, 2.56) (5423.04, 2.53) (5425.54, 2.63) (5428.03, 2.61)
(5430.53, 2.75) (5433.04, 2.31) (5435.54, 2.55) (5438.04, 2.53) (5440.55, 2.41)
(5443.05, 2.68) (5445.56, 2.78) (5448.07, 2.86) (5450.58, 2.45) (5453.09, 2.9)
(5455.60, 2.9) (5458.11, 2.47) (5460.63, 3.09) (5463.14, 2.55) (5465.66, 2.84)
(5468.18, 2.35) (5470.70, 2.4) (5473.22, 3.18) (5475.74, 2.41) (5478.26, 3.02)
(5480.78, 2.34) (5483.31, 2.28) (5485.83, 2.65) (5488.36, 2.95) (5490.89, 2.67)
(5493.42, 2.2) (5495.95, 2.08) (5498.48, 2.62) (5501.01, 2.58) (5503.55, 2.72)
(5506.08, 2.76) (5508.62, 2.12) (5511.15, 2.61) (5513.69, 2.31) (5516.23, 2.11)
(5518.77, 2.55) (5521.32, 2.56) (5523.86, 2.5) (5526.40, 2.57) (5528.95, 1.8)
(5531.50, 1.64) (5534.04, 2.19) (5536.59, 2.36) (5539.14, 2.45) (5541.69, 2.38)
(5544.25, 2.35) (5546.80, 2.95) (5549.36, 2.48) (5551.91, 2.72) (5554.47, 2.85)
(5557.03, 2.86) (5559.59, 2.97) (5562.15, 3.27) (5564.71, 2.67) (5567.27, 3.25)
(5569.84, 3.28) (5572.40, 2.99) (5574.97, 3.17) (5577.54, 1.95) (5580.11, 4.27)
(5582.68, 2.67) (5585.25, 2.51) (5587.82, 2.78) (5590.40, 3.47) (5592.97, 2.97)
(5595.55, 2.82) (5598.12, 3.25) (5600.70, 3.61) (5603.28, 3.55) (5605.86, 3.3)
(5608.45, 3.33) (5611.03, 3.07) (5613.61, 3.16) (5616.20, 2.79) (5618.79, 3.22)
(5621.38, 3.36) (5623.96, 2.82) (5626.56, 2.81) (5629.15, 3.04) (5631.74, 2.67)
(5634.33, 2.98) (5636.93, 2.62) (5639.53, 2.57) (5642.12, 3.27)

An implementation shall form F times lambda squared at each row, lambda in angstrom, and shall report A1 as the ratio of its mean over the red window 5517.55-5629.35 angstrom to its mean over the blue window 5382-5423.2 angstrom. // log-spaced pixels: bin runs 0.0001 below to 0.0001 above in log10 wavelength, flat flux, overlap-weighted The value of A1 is 1.2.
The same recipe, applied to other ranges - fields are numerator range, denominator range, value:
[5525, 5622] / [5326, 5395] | 1.28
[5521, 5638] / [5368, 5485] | 1.19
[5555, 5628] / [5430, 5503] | 1.23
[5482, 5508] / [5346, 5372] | 1.04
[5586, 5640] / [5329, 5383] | 1.36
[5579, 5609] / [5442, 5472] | 1.25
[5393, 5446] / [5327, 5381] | 1.05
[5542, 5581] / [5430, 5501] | 1.15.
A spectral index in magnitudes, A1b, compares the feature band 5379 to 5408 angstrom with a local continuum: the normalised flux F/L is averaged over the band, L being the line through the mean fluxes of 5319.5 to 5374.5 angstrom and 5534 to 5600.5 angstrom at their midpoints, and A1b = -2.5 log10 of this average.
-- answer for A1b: 0.08 mag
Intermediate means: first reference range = 2.49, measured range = 2.39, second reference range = 2.87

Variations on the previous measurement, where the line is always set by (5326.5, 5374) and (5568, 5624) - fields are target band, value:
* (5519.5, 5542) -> 0.28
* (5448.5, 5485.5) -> 0.05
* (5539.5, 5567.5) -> 0.09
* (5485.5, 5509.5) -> 0.13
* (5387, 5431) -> 0.06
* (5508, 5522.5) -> 0.21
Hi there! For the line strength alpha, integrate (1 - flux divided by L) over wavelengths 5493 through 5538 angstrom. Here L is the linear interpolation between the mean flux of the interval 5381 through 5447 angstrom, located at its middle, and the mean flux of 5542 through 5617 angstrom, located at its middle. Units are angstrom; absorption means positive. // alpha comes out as 7.3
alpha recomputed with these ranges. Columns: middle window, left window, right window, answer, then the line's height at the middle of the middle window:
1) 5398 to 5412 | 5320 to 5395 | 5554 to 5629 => 1.1 angstrom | 2.56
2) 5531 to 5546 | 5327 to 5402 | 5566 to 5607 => 3.5 angstrom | 2.97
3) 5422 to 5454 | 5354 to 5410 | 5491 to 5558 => -2.3 angstrom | 2.43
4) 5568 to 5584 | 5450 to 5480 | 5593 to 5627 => 0.0 angstrom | 3.06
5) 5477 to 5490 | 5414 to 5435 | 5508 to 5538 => -1.3 angstrom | 2.42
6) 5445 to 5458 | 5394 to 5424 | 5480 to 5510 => -1.3 angstrom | 2.5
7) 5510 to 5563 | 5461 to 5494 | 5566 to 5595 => 6.7 angstrom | 2.85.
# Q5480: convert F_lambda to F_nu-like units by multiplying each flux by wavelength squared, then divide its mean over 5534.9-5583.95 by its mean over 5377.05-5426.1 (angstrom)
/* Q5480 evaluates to 1.2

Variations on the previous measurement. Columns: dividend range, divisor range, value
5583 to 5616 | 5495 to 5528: 1.31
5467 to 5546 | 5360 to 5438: 1.03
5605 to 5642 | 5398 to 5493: 1.22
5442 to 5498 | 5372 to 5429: 1.10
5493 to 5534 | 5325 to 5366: 1.01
